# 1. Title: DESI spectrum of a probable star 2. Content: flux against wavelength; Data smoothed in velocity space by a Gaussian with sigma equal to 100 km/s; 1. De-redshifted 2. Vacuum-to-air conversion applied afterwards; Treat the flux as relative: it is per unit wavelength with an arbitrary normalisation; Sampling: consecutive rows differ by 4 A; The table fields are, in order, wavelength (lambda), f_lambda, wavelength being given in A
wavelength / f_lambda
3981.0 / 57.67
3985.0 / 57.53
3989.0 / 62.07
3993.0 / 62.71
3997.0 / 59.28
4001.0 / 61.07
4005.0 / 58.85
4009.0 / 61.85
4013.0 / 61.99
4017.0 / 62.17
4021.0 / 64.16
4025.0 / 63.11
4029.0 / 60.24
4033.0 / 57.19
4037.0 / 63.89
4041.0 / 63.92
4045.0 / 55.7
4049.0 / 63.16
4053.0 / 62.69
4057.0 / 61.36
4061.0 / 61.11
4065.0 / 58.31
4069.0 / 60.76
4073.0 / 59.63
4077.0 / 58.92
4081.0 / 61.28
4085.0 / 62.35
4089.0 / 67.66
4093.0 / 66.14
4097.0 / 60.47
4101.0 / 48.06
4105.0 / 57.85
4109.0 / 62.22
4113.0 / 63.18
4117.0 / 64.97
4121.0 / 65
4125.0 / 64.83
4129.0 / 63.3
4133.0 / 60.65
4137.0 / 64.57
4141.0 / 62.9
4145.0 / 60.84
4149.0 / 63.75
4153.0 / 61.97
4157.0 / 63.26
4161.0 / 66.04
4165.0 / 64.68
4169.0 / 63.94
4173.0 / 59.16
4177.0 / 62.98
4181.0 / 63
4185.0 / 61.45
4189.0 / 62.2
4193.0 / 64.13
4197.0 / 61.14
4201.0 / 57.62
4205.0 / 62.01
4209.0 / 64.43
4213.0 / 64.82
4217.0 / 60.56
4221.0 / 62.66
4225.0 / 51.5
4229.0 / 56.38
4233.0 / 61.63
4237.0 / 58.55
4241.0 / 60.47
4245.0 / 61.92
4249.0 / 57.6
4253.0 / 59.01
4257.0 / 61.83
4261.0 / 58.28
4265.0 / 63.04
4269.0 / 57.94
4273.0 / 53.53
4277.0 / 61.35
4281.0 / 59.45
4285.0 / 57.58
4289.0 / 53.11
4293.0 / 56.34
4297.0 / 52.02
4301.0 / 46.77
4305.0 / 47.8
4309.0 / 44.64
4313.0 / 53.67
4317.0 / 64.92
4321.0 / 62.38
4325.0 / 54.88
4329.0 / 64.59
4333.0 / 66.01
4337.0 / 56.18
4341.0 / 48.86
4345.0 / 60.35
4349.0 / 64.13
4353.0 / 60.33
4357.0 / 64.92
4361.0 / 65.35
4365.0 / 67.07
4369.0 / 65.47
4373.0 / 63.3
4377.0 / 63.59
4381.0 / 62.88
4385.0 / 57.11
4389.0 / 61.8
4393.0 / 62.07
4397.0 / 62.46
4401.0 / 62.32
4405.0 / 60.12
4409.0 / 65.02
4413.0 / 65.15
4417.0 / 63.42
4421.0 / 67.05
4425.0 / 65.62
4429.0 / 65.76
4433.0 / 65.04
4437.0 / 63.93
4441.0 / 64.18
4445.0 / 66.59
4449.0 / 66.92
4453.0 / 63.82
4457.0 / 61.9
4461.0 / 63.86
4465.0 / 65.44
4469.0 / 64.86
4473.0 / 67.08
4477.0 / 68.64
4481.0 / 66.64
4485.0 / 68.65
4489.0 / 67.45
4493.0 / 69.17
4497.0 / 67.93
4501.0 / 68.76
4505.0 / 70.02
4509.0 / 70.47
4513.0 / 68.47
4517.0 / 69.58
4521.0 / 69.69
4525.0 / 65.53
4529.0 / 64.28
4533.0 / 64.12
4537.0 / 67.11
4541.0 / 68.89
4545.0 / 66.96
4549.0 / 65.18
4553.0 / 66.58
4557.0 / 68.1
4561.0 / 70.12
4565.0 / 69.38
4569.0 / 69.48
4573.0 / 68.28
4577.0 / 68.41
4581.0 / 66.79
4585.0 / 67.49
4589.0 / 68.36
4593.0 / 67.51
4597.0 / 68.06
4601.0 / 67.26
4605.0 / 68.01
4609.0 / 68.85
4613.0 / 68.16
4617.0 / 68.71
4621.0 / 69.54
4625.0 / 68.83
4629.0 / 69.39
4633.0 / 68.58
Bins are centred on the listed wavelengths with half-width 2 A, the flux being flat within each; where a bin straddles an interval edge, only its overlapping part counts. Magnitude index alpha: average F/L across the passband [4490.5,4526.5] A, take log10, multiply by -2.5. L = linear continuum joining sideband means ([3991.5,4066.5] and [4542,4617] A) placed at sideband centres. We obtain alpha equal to -0.03 mag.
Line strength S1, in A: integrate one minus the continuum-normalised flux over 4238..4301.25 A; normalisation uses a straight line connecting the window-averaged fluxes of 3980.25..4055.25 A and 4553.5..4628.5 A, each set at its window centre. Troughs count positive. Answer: 6.3 A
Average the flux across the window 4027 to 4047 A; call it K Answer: 60.2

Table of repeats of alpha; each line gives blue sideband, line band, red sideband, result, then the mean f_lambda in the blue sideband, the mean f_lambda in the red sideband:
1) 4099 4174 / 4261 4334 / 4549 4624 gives 0.14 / 62.2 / 68.2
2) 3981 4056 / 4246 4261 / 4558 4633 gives 0.08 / 61.1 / 68.5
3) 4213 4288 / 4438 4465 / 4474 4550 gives 0.02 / 59.1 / 67.8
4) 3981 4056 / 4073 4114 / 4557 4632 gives 0.02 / 61.1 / 68.5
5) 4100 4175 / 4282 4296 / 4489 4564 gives 0.16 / 62.4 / 67.8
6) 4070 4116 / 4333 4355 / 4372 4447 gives 0.08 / 60.8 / 63.6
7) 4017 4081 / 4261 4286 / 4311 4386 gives 0.05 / 61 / 61.4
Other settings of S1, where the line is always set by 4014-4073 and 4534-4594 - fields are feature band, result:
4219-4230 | 1.15 A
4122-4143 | -0.33 A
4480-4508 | -0.65 A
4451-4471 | 0.77 A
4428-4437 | 0.16 A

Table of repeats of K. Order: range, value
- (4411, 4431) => 65.4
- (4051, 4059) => 62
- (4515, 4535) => 66.6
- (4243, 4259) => 60.1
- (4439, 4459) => 64.7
